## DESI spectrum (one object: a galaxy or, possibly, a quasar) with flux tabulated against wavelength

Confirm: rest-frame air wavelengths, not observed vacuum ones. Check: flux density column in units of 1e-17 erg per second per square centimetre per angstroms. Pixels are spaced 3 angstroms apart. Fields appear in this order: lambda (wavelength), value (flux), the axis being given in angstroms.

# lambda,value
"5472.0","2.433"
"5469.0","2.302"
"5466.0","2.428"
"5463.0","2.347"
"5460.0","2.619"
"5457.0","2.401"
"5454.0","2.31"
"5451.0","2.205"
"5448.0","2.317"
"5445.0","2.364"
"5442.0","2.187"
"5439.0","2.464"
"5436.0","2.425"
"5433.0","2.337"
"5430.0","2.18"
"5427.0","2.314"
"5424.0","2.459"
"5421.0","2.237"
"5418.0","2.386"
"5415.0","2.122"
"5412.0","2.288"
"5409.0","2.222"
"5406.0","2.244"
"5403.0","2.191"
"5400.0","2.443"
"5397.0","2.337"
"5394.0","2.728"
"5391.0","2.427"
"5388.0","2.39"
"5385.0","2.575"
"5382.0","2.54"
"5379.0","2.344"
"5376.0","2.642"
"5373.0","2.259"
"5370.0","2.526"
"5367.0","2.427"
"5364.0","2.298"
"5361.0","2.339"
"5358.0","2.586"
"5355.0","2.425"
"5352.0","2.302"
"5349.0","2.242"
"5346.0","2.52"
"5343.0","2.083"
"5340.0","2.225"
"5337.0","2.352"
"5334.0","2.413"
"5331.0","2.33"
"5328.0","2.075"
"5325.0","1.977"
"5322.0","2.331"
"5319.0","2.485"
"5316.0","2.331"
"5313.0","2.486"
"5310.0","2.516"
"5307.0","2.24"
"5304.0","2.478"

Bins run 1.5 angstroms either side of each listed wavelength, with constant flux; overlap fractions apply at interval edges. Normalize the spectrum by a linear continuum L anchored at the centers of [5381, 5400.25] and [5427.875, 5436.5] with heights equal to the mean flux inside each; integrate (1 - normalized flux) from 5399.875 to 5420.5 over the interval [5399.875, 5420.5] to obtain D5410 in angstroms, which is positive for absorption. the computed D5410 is 1.2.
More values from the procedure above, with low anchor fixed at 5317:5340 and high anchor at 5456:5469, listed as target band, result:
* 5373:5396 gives -1.5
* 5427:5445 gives 0.6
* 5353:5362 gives -0.5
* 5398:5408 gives 0.3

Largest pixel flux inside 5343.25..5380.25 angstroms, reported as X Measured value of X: 2.642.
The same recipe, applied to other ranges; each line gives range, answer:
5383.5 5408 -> 2.728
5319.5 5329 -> 2.331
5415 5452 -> 2.464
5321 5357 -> 2.52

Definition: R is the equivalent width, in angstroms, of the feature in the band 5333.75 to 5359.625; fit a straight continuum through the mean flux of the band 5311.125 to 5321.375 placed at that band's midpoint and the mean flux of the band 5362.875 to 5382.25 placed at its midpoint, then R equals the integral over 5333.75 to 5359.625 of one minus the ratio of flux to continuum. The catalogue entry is 0.9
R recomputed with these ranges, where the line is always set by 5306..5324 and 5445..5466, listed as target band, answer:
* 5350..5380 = -0.4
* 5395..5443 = 1.4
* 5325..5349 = 1.2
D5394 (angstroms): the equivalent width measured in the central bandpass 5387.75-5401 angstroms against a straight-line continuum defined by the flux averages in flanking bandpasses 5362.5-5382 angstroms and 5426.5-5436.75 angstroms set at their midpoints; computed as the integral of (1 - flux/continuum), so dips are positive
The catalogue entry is -0.51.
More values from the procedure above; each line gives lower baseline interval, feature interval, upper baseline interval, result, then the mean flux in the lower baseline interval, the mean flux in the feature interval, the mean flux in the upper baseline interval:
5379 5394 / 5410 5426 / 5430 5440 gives 0.78 angstroms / 2.49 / 2.3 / 2.37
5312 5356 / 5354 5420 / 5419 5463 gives -2.07 angstroms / 2.3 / 2.4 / 2.34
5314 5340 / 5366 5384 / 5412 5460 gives -1.23 angstroms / 2.29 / 2.46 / 2.32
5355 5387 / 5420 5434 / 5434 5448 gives 0.40 angstroms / 2.45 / 2.31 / 2.35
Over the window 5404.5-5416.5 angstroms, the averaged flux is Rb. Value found 2.22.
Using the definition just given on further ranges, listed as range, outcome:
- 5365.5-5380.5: 2.44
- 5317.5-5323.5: 2.41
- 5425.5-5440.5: 2.34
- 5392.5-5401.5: 2.5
